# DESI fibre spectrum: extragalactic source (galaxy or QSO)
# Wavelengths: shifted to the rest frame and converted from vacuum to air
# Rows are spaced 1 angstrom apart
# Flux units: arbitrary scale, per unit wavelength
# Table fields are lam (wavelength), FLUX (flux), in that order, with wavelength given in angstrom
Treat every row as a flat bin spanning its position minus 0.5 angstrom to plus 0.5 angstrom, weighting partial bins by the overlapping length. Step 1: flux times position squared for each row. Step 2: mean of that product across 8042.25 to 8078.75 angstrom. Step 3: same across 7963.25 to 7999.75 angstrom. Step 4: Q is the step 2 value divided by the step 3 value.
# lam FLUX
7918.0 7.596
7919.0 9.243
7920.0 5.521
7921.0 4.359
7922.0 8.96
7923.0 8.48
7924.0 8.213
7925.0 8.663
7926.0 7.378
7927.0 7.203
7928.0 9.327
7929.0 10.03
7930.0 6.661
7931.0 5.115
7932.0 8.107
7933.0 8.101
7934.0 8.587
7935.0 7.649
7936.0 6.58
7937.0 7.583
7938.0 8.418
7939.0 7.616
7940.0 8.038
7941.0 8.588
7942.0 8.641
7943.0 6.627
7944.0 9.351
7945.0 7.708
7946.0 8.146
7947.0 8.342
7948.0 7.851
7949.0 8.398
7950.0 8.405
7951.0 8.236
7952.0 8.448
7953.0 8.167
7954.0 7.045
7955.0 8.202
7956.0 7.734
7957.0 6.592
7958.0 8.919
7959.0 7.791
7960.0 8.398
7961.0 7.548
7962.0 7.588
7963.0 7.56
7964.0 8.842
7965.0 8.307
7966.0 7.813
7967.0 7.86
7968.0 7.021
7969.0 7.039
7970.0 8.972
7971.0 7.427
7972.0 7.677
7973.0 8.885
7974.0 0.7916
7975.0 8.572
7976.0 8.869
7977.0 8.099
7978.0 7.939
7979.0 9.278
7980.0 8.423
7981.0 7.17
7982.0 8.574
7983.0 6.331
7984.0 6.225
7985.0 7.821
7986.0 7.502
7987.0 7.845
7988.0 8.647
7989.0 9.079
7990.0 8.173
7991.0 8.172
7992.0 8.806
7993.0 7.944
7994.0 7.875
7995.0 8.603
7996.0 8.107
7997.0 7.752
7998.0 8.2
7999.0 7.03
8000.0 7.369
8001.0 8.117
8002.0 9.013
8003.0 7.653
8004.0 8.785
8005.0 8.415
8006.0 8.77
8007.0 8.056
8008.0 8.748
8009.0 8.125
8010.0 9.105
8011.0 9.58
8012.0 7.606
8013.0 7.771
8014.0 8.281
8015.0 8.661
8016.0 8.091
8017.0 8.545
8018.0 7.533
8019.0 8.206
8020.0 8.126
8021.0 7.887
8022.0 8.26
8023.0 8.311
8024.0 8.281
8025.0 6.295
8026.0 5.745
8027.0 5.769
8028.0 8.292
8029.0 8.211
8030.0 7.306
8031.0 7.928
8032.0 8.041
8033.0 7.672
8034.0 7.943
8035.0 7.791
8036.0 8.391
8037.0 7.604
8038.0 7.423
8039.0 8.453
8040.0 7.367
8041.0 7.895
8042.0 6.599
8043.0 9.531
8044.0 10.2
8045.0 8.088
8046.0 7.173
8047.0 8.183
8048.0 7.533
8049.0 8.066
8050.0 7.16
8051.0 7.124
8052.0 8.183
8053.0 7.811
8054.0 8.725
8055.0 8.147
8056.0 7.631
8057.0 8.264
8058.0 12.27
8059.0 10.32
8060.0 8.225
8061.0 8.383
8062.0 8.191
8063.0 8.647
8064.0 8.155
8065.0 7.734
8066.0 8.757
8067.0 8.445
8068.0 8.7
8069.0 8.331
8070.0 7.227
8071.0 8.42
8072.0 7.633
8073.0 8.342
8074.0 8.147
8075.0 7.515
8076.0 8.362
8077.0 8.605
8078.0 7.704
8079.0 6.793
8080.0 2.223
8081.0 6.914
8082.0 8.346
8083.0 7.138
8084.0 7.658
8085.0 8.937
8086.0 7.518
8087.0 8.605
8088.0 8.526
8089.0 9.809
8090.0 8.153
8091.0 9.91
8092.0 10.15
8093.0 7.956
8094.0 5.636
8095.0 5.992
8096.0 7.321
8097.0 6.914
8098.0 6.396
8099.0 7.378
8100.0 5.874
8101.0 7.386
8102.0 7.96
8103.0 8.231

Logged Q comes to 1.08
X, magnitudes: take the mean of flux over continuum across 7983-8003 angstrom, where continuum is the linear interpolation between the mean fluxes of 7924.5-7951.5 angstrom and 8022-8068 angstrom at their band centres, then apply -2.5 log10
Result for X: 0.01 mag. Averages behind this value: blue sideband 7.98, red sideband 8.06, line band 7.96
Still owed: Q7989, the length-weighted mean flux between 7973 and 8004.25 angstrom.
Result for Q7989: 7.84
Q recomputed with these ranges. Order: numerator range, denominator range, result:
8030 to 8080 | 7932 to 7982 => 1.05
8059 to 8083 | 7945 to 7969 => 1.02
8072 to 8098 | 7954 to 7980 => 1.02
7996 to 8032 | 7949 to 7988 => 1.04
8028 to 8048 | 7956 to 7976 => 1.07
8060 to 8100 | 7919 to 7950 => 1.03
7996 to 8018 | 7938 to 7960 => 1.04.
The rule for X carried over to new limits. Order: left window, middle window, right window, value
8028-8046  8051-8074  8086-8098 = -0.06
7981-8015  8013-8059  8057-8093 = 0.02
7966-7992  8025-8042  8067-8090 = 0.03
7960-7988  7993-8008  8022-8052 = -0.06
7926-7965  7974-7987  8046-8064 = 0.06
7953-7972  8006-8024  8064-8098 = -0.07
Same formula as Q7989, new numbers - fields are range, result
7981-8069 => 8.09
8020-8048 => 7.8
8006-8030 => 7.98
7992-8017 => 8.25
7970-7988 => 7.57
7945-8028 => 7.93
